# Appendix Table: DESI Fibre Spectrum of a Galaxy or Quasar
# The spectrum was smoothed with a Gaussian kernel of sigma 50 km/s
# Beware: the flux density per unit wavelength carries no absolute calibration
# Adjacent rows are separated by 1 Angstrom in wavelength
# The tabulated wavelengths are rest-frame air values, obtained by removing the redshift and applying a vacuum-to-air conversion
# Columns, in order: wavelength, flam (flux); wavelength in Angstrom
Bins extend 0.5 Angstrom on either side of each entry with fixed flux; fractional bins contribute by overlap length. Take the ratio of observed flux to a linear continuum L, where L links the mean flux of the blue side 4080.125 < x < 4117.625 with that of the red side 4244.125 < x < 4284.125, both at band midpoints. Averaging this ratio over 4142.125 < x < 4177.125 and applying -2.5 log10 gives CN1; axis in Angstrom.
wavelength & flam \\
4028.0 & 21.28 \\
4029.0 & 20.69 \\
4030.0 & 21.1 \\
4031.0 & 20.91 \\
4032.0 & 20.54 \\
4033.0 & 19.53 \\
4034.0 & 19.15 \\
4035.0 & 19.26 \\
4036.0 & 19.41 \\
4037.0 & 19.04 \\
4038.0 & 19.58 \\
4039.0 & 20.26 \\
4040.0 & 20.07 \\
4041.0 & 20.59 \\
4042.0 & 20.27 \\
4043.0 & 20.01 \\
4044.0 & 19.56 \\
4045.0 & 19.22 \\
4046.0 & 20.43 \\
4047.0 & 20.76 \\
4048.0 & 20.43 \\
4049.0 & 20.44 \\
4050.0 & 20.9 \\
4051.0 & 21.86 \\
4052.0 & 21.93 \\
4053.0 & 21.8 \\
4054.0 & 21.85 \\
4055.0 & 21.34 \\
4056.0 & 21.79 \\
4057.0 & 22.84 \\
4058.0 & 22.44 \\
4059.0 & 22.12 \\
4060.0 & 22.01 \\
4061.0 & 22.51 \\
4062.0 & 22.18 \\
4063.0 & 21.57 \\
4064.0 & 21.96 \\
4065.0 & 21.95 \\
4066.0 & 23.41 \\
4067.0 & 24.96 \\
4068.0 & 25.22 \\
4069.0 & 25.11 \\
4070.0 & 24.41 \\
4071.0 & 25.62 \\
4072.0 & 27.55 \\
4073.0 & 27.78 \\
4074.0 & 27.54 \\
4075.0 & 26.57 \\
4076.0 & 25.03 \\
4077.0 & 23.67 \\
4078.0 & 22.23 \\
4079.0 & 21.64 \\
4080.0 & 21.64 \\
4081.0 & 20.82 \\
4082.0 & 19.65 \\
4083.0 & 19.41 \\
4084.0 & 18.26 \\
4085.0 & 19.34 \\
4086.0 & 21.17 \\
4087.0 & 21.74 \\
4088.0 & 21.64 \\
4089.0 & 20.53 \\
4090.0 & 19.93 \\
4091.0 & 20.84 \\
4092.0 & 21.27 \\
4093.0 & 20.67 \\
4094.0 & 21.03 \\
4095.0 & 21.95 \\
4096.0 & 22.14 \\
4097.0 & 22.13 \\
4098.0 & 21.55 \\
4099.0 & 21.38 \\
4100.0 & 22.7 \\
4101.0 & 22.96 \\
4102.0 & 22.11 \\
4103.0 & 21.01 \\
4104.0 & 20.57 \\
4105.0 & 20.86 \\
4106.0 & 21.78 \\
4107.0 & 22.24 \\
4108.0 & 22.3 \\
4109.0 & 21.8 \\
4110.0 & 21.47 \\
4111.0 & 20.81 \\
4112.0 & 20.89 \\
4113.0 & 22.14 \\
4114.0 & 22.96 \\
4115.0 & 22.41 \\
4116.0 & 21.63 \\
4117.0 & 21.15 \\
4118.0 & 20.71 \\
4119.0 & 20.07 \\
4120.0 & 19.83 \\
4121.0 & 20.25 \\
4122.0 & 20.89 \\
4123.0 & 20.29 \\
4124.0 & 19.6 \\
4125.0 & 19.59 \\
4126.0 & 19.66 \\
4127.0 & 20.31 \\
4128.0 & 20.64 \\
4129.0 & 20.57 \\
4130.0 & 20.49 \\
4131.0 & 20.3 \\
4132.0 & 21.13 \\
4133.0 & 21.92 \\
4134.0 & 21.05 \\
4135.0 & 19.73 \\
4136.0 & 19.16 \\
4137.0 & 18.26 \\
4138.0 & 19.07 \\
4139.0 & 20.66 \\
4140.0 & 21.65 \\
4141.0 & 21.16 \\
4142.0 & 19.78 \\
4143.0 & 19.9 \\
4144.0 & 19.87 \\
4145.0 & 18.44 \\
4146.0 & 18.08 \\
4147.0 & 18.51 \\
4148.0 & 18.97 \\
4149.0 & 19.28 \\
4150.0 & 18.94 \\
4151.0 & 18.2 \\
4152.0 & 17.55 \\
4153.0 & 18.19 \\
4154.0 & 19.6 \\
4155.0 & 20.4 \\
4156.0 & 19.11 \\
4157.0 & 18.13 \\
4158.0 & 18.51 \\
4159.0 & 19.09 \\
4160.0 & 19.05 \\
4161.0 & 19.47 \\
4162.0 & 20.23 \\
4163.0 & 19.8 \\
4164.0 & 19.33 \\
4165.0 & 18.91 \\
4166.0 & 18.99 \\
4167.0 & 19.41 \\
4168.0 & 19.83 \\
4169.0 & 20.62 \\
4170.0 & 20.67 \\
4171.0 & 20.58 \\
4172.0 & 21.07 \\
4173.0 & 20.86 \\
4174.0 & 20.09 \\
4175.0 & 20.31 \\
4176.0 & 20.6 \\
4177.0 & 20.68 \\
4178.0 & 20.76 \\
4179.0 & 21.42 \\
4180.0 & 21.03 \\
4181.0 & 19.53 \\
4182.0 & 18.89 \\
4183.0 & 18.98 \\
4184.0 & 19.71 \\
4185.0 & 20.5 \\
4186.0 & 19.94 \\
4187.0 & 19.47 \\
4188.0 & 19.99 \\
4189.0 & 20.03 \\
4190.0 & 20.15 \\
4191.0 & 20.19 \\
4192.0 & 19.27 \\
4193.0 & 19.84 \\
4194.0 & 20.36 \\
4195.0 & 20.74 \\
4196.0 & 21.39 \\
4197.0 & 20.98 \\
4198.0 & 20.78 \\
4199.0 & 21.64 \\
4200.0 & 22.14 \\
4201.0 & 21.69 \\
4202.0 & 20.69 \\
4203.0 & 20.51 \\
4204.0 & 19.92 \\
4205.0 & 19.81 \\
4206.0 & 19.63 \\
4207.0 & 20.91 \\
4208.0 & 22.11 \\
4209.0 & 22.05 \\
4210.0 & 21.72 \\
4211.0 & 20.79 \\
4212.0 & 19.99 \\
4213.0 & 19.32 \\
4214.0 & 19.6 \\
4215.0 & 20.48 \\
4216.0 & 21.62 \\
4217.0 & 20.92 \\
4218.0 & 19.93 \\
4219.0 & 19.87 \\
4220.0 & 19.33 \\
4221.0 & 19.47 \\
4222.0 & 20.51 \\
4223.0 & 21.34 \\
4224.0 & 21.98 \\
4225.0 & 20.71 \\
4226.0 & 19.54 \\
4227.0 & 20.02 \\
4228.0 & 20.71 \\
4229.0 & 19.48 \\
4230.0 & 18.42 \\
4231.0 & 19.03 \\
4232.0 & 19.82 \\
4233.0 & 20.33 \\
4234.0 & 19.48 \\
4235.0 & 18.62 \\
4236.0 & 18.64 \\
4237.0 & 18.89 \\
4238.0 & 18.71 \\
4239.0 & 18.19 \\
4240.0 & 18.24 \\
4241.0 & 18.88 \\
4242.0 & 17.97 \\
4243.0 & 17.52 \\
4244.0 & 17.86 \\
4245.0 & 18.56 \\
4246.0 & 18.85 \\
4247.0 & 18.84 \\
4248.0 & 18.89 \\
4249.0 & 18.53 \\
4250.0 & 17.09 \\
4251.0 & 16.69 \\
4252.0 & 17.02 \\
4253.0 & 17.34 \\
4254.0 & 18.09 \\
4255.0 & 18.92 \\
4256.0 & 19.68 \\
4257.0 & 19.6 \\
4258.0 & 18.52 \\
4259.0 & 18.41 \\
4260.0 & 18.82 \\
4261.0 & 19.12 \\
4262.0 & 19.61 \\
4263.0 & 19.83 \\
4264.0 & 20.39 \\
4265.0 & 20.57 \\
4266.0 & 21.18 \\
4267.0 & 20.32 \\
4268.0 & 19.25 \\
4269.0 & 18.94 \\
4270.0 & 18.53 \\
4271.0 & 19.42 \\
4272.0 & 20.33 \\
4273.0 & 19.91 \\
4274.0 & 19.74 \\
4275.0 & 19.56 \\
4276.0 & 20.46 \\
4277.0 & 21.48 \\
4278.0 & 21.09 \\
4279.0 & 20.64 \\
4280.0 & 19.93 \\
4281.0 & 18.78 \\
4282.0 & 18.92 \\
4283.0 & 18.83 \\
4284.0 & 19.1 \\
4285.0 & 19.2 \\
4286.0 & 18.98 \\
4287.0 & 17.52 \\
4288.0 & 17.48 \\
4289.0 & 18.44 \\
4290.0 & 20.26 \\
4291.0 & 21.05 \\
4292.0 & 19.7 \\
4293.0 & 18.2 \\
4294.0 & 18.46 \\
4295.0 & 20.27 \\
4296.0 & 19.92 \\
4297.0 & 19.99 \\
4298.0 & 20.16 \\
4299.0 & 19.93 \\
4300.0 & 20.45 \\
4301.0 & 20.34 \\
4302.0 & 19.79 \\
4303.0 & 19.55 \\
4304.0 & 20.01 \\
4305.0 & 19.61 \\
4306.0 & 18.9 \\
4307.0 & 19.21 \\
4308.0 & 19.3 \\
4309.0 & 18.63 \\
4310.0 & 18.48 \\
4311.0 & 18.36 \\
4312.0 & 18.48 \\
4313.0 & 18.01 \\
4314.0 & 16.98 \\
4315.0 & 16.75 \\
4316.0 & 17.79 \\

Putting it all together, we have 0.06 mag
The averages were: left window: 21.3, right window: 19.2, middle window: 19.5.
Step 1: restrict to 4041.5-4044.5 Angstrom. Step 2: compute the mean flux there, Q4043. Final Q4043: 19.9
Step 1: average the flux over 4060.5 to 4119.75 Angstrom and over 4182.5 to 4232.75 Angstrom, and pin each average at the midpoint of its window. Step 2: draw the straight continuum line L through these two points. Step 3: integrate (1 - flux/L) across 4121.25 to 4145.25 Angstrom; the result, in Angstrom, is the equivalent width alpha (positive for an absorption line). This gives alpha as 1.5 Angstrom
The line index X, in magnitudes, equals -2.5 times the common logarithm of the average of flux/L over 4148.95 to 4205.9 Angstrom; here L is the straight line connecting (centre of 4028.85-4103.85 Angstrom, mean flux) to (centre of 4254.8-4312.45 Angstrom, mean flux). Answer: 0.03 mag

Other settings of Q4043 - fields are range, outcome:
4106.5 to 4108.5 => 22.3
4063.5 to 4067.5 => 23.1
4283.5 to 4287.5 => 18.7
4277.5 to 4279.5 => 20.9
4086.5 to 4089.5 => 21.3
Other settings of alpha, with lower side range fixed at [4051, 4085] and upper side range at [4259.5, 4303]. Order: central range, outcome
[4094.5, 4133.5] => 1.8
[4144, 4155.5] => 1.5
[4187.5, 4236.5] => 0.9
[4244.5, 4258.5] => 1.2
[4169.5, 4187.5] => 0.8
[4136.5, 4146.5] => 1.0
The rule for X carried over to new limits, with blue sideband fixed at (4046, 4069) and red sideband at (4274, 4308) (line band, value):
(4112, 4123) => 0.017 mag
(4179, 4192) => 0.044 mag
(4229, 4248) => 0.079 mag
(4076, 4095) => 0.042 mag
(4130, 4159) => 0.090 mag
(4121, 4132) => 0.057 mag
